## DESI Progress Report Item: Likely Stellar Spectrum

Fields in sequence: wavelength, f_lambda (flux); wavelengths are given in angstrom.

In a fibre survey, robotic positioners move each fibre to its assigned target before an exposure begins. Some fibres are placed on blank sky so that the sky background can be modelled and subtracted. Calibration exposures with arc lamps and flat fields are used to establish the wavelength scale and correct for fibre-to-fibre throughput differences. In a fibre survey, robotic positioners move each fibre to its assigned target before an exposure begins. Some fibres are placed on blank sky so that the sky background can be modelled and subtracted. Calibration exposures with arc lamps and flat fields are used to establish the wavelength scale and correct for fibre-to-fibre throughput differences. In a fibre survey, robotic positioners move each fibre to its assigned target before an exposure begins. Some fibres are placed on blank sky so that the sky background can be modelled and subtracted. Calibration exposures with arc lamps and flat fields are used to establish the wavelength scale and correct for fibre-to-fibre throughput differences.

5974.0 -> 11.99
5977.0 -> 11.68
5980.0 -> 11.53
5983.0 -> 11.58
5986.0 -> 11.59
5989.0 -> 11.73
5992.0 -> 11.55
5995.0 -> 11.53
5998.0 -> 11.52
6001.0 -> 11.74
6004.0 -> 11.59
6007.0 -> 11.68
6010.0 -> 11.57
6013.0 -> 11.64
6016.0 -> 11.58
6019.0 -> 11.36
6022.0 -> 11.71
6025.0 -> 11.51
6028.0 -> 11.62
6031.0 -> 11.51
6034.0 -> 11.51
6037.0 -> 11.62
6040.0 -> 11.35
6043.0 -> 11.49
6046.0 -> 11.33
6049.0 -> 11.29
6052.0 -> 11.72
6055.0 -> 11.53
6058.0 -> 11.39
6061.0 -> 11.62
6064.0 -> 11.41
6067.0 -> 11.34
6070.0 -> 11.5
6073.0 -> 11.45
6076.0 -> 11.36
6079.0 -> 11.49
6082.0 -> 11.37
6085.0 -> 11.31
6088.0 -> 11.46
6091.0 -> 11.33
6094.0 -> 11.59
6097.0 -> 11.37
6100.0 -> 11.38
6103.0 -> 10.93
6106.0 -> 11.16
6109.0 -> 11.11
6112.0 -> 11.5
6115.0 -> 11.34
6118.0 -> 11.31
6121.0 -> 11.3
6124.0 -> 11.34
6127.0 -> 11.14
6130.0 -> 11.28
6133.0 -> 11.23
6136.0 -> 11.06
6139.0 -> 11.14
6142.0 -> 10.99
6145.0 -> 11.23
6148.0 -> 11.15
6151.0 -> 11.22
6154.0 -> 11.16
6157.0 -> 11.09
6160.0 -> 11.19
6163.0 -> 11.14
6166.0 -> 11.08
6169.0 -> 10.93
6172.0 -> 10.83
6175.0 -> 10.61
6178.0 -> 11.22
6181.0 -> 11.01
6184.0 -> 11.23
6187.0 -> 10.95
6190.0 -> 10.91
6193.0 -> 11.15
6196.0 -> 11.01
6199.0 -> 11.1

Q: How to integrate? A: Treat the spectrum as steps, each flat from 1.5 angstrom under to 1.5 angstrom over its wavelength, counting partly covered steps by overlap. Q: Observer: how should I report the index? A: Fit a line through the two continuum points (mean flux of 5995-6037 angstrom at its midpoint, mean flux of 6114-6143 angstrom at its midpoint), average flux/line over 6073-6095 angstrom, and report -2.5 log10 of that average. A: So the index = -0.01 mag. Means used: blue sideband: 11.6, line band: 11.4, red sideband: 11.2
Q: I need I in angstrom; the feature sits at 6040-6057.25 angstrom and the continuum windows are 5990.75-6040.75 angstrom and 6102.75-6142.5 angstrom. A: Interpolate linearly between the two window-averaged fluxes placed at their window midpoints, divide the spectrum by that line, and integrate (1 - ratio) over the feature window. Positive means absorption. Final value 0.0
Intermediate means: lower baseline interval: 11.6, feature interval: 11.5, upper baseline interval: 11.2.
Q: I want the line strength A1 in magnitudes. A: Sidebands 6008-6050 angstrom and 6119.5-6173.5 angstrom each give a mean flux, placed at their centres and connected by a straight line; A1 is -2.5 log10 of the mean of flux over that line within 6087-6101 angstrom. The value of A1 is -0.01 mag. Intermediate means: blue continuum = 11.5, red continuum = 11.1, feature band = 11.4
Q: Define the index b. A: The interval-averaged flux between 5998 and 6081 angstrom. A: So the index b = 11.5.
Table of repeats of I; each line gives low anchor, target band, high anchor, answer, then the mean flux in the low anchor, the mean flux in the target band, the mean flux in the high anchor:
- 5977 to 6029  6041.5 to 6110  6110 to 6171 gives -0.1 angstrom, 11.6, 11.4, 11.2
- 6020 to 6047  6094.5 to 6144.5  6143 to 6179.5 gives -0.1 angstrom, 11.5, 11.2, 11.1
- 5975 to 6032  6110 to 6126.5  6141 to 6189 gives -0.2 angstrom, 11.6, 11.3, 11.1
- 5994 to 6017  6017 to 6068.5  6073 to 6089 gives 0.1 angstrom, 11.6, 11.5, 11.4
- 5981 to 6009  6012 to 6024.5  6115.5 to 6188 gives 0.0 angstrom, 11.6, 11.6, 11.1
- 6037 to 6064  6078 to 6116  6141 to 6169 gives 0.0 angstrom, 11.5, 11.3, 11.1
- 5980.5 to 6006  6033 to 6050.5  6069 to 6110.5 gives 0.1 angstrom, 11.6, 11.4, 11.3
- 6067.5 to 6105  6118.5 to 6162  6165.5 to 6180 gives -0.3 angstrom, 11.4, 11.2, 10.9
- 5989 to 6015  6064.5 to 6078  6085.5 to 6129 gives 0.0 angstrom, 11.6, 11.4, 11.3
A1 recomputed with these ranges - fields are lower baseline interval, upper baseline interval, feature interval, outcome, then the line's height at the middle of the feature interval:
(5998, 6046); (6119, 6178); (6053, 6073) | -0.005 mag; 11.4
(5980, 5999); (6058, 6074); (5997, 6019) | -0.005 mag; 11.6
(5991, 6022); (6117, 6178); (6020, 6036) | -0.005 mag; 11.5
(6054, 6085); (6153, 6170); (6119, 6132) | -0.003 mag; 11.2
